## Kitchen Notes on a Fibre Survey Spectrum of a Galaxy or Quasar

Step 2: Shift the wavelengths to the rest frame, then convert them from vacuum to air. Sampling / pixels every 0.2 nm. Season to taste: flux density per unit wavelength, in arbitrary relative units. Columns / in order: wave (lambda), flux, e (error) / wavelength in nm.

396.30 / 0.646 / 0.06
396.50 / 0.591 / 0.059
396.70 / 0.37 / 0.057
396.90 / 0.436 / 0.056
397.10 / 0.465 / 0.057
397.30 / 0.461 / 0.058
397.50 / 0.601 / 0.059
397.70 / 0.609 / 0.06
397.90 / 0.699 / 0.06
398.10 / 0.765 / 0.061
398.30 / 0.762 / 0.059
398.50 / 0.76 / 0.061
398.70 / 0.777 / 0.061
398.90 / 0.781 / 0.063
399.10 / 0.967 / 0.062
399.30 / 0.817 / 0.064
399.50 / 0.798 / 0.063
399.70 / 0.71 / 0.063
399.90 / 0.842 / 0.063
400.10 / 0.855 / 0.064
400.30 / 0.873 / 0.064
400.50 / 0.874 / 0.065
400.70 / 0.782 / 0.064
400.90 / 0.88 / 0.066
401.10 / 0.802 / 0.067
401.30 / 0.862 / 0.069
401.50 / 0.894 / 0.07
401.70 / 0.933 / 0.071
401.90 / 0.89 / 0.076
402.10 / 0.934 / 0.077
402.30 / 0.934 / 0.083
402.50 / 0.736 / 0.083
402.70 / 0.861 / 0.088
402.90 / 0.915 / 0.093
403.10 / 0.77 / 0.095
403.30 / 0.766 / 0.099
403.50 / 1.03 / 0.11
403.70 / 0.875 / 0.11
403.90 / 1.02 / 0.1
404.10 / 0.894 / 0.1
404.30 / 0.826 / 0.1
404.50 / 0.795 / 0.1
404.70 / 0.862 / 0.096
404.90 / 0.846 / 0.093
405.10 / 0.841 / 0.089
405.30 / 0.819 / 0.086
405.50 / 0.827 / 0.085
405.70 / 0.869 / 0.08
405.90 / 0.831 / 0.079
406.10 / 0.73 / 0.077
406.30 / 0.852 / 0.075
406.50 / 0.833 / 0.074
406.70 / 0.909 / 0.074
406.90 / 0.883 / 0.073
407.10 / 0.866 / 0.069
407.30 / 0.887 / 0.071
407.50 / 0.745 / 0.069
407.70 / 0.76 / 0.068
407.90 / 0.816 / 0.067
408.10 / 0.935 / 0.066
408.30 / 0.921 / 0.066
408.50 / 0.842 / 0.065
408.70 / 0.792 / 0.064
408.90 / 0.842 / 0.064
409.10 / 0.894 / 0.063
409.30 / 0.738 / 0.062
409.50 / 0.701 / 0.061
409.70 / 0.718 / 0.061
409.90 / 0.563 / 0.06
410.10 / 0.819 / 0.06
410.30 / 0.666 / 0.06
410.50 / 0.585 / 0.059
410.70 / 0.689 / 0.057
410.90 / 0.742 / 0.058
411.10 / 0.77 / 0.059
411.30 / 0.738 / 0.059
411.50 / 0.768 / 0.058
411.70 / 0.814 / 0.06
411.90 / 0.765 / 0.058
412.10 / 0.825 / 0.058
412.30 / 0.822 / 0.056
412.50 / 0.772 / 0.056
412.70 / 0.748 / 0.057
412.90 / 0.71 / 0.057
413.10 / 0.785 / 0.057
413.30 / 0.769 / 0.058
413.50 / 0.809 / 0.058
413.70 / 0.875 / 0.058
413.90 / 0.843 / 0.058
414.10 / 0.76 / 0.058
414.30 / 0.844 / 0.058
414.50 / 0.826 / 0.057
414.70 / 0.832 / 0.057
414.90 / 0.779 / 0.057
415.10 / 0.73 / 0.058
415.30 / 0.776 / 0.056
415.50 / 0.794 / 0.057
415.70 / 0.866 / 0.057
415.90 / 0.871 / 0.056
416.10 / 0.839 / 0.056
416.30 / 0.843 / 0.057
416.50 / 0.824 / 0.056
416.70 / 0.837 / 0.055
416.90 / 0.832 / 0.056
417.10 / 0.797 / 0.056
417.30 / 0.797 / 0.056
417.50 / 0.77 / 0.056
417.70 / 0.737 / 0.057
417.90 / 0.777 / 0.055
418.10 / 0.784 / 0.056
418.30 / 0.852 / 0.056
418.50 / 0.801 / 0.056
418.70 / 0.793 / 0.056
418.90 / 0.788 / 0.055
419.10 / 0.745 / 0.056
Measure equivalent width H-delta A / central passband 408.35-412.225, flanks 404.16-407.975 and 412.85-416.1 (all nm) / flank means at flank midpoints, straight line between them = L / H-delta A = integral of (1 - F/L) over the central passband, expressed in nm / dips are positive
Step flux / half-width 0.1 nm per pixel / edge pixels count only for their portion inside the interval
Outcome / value 0.31 nm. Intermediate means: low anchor 0.832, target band 0.754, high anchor 0.807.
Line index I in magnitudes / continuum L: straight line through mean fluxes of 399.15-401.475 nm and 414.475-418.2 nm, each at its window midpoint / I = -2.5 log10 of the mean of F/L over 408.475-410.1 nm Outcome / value 0.08 mag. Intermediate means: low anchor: 0.832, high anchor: 0.805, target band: 0.761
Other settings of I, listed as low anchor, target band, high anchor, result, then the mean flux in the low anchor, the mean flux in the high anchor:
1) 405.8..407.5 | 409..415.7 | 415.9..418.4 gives 0.08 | 0.843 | 0.81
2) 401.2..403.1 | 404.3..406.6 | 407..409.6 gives 0.03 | 0.878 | 0.826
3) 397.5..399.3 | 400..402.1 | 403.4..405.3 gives -0.07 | 0.759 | 0.884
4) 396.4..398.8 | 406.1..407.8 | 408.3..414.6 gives -0.16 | 0.608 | 0.771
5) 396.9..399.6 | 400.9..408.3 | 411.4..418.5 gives -0.16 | 0.702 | 0.802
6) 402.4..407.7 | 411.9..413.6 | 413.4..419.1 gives 0.06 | 0.848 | 0.809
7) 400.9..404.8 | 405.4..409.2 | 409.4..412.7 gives -0.06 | 0.874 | 0.735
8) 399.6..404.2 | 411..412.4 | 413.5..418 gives 0.06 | 0.867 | 0.811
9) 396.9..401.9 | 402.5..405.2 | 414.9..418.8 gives -0.11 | 0.769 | 0.806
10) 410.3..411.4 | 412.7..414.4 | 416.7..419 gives -0.08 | 0.701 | 0.795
